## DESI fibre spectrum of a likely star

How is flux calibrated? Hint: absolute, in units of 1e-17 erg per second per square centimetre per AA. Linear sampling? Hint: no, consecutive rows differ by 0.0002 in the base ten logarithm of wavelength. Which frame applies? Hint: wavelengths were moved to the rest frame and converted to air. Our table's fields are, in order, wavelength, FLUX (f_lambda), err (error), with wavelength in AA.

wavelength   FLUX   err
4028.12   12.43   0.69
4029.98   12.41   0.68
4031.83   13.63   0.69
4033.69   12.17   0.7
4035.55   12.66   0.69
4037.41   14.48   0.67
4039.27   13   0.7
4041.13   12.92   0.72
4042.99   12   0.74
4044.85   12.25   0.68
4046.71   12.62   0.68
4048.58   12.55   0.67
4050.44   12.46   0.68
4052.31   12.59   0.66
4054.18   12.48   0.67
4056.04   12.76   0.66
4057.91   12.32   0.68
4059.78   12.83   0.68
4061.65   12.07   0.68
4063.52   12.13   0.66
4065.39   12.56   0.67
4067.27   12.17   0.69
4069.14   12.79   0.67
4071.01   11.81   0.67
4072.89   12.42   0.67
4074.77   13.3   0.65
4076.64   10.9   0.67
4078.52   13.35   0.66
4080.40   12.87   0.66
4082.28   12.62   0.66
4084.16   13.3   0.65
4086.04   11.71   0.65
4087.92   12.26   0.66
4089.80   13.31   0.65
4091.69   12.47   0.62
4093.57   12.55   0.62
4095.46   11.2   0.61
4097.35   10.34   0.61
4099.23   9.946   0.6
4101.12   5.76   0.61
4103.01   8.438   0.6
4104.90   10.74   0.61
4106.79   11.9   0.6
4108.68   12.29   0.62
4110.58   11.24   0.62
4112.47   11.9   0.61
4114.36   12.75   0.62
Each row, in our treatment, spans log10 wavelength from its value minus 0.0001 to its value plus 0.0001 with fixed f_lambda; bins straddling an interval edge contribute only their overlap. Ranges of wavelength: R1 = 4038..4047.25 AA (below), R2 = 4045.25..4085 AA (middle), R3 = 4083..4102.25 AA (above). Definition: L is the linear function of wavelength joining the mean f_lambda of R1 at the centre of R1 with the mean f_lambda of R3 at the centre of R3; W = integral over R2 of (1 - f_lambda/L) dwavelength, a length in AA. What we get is -1.7 AA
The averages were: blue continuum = 12.6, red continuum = 11.3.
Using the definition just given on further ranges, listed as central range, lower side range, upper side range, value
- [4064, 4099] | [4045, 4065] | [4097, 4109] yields -4.2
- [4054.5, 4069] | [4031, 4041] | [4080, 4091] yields 0.5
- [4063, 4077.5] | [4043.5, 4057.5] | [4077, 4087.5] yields 0.4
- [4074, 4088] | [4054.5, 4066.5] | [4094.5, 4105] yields -2.3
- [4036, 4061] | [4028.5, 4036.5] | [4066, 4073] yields -0.4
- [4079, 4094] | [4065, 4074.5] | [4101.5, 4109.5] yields -1.5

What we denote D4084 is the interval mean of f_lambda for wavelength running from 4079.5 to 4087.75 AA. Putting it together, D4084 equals 12.6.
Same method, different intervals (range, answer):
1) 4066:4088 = 12.5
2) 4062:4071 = 12.3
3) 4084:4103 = 11.1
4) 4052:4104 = 11.9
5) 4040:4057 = 12.5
